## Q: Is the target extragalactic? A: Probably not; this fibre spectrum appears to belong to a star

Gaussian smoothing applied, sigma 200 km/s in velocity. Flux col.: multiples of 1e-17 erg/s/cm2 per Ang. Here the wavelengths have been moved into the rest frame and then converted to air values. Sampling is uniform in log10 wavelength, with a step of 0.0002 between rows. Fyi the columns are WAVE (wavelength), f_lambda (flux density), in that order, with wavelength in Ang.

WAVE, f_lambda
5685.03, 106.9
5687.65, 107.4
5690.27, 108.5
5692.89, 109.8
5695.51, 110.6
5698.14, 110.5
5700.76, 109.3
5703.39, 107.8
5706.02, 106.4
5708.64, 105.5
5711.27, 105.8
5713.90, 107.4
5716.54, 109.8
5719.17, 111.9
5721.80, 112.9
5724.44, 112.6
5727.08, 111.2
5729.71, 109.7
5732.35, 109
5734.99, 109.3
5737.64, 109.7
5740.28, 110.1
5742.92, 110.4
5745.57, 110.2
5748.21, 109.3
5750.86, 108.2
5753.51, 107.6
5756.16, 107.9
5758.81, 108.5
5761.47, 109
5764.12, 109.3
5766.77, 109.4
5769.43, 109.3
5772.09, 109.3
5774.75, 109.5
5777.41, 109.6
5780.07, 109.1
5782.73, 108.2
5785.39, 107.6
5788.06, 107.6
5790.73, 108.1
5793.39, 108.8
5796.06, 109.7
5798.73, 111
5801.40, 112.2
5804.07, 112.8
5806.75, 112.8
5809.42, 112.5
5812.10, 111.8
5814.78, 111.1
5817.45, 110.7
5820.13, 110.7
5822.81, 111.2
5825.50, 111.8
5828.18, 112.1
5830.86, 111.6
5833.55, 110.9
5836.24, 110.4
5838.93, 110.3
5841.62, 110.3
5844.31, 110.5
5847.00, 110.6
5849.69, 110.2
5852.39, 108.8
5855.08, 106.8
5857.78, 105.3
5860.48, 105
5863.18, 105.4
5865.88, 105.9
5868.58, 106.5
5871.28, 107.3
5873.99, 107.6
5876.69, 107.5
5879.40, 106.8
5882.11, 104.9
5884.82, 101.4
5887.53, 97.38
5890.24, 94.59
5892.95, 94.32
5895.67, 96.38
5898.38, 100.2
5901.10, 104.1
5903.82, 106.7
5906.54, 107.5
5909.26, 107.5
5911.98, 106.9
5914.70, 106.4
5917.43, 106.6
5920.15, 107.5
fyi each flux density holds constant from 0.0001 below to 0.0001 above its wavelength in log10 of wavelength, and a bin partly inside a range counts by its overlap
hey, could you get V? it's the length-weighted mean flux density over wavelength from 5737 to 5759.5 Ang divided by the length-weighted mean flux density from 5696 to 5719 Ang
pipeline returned 1.0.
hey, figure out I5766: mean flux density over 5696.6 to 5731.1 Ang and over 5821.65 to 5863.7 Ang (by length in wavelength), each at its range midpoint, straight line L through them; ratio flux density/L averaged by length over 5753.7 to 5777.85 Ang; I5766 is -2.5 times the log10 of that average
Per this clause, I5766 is 0.00 mag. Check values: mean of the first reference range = 109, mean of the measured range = 109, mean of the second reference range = 109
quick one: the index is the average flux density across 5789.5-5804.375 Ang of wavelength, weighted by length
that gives 110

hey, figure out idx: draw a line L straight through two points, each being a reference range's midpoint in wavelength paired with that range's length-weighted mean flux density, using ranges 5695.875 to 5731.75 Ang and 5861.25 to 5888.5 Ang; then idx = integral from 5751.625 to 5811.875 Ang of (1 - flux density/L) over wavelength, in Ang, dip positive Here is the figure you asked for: -1.1 Ang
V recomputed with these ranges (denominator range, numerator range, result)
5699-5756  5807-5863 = 1.01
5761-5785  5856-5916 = 0.95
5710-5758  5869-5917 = 0.94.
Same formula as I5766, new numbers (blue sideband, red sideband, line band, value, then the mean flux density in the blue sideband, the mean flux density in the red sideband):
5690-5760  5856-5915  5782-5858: -0.04 mag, 109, 104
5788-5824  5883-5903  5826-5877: -0.04 mag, 111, 98.7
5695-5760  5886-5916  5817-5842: -0.06 mag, 109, 102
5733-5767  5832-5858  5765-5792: 0.01 mag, 109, 110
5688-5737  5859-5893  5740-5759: -0.01 mag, 109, 104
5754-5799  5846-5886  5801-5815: -0.04 mag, 109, 107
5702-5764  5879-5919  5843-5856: -0.05 mag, 109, 103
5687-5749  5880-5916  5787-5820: -0.05 mag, 109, 102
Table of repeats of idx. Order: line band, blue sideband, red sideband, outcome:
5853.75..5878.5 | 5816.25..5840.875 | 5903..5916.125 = 0.6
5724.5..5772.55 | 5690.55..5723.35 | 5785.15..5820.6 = 0.1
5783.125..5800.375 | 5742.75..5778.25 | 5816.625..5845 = 0.2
